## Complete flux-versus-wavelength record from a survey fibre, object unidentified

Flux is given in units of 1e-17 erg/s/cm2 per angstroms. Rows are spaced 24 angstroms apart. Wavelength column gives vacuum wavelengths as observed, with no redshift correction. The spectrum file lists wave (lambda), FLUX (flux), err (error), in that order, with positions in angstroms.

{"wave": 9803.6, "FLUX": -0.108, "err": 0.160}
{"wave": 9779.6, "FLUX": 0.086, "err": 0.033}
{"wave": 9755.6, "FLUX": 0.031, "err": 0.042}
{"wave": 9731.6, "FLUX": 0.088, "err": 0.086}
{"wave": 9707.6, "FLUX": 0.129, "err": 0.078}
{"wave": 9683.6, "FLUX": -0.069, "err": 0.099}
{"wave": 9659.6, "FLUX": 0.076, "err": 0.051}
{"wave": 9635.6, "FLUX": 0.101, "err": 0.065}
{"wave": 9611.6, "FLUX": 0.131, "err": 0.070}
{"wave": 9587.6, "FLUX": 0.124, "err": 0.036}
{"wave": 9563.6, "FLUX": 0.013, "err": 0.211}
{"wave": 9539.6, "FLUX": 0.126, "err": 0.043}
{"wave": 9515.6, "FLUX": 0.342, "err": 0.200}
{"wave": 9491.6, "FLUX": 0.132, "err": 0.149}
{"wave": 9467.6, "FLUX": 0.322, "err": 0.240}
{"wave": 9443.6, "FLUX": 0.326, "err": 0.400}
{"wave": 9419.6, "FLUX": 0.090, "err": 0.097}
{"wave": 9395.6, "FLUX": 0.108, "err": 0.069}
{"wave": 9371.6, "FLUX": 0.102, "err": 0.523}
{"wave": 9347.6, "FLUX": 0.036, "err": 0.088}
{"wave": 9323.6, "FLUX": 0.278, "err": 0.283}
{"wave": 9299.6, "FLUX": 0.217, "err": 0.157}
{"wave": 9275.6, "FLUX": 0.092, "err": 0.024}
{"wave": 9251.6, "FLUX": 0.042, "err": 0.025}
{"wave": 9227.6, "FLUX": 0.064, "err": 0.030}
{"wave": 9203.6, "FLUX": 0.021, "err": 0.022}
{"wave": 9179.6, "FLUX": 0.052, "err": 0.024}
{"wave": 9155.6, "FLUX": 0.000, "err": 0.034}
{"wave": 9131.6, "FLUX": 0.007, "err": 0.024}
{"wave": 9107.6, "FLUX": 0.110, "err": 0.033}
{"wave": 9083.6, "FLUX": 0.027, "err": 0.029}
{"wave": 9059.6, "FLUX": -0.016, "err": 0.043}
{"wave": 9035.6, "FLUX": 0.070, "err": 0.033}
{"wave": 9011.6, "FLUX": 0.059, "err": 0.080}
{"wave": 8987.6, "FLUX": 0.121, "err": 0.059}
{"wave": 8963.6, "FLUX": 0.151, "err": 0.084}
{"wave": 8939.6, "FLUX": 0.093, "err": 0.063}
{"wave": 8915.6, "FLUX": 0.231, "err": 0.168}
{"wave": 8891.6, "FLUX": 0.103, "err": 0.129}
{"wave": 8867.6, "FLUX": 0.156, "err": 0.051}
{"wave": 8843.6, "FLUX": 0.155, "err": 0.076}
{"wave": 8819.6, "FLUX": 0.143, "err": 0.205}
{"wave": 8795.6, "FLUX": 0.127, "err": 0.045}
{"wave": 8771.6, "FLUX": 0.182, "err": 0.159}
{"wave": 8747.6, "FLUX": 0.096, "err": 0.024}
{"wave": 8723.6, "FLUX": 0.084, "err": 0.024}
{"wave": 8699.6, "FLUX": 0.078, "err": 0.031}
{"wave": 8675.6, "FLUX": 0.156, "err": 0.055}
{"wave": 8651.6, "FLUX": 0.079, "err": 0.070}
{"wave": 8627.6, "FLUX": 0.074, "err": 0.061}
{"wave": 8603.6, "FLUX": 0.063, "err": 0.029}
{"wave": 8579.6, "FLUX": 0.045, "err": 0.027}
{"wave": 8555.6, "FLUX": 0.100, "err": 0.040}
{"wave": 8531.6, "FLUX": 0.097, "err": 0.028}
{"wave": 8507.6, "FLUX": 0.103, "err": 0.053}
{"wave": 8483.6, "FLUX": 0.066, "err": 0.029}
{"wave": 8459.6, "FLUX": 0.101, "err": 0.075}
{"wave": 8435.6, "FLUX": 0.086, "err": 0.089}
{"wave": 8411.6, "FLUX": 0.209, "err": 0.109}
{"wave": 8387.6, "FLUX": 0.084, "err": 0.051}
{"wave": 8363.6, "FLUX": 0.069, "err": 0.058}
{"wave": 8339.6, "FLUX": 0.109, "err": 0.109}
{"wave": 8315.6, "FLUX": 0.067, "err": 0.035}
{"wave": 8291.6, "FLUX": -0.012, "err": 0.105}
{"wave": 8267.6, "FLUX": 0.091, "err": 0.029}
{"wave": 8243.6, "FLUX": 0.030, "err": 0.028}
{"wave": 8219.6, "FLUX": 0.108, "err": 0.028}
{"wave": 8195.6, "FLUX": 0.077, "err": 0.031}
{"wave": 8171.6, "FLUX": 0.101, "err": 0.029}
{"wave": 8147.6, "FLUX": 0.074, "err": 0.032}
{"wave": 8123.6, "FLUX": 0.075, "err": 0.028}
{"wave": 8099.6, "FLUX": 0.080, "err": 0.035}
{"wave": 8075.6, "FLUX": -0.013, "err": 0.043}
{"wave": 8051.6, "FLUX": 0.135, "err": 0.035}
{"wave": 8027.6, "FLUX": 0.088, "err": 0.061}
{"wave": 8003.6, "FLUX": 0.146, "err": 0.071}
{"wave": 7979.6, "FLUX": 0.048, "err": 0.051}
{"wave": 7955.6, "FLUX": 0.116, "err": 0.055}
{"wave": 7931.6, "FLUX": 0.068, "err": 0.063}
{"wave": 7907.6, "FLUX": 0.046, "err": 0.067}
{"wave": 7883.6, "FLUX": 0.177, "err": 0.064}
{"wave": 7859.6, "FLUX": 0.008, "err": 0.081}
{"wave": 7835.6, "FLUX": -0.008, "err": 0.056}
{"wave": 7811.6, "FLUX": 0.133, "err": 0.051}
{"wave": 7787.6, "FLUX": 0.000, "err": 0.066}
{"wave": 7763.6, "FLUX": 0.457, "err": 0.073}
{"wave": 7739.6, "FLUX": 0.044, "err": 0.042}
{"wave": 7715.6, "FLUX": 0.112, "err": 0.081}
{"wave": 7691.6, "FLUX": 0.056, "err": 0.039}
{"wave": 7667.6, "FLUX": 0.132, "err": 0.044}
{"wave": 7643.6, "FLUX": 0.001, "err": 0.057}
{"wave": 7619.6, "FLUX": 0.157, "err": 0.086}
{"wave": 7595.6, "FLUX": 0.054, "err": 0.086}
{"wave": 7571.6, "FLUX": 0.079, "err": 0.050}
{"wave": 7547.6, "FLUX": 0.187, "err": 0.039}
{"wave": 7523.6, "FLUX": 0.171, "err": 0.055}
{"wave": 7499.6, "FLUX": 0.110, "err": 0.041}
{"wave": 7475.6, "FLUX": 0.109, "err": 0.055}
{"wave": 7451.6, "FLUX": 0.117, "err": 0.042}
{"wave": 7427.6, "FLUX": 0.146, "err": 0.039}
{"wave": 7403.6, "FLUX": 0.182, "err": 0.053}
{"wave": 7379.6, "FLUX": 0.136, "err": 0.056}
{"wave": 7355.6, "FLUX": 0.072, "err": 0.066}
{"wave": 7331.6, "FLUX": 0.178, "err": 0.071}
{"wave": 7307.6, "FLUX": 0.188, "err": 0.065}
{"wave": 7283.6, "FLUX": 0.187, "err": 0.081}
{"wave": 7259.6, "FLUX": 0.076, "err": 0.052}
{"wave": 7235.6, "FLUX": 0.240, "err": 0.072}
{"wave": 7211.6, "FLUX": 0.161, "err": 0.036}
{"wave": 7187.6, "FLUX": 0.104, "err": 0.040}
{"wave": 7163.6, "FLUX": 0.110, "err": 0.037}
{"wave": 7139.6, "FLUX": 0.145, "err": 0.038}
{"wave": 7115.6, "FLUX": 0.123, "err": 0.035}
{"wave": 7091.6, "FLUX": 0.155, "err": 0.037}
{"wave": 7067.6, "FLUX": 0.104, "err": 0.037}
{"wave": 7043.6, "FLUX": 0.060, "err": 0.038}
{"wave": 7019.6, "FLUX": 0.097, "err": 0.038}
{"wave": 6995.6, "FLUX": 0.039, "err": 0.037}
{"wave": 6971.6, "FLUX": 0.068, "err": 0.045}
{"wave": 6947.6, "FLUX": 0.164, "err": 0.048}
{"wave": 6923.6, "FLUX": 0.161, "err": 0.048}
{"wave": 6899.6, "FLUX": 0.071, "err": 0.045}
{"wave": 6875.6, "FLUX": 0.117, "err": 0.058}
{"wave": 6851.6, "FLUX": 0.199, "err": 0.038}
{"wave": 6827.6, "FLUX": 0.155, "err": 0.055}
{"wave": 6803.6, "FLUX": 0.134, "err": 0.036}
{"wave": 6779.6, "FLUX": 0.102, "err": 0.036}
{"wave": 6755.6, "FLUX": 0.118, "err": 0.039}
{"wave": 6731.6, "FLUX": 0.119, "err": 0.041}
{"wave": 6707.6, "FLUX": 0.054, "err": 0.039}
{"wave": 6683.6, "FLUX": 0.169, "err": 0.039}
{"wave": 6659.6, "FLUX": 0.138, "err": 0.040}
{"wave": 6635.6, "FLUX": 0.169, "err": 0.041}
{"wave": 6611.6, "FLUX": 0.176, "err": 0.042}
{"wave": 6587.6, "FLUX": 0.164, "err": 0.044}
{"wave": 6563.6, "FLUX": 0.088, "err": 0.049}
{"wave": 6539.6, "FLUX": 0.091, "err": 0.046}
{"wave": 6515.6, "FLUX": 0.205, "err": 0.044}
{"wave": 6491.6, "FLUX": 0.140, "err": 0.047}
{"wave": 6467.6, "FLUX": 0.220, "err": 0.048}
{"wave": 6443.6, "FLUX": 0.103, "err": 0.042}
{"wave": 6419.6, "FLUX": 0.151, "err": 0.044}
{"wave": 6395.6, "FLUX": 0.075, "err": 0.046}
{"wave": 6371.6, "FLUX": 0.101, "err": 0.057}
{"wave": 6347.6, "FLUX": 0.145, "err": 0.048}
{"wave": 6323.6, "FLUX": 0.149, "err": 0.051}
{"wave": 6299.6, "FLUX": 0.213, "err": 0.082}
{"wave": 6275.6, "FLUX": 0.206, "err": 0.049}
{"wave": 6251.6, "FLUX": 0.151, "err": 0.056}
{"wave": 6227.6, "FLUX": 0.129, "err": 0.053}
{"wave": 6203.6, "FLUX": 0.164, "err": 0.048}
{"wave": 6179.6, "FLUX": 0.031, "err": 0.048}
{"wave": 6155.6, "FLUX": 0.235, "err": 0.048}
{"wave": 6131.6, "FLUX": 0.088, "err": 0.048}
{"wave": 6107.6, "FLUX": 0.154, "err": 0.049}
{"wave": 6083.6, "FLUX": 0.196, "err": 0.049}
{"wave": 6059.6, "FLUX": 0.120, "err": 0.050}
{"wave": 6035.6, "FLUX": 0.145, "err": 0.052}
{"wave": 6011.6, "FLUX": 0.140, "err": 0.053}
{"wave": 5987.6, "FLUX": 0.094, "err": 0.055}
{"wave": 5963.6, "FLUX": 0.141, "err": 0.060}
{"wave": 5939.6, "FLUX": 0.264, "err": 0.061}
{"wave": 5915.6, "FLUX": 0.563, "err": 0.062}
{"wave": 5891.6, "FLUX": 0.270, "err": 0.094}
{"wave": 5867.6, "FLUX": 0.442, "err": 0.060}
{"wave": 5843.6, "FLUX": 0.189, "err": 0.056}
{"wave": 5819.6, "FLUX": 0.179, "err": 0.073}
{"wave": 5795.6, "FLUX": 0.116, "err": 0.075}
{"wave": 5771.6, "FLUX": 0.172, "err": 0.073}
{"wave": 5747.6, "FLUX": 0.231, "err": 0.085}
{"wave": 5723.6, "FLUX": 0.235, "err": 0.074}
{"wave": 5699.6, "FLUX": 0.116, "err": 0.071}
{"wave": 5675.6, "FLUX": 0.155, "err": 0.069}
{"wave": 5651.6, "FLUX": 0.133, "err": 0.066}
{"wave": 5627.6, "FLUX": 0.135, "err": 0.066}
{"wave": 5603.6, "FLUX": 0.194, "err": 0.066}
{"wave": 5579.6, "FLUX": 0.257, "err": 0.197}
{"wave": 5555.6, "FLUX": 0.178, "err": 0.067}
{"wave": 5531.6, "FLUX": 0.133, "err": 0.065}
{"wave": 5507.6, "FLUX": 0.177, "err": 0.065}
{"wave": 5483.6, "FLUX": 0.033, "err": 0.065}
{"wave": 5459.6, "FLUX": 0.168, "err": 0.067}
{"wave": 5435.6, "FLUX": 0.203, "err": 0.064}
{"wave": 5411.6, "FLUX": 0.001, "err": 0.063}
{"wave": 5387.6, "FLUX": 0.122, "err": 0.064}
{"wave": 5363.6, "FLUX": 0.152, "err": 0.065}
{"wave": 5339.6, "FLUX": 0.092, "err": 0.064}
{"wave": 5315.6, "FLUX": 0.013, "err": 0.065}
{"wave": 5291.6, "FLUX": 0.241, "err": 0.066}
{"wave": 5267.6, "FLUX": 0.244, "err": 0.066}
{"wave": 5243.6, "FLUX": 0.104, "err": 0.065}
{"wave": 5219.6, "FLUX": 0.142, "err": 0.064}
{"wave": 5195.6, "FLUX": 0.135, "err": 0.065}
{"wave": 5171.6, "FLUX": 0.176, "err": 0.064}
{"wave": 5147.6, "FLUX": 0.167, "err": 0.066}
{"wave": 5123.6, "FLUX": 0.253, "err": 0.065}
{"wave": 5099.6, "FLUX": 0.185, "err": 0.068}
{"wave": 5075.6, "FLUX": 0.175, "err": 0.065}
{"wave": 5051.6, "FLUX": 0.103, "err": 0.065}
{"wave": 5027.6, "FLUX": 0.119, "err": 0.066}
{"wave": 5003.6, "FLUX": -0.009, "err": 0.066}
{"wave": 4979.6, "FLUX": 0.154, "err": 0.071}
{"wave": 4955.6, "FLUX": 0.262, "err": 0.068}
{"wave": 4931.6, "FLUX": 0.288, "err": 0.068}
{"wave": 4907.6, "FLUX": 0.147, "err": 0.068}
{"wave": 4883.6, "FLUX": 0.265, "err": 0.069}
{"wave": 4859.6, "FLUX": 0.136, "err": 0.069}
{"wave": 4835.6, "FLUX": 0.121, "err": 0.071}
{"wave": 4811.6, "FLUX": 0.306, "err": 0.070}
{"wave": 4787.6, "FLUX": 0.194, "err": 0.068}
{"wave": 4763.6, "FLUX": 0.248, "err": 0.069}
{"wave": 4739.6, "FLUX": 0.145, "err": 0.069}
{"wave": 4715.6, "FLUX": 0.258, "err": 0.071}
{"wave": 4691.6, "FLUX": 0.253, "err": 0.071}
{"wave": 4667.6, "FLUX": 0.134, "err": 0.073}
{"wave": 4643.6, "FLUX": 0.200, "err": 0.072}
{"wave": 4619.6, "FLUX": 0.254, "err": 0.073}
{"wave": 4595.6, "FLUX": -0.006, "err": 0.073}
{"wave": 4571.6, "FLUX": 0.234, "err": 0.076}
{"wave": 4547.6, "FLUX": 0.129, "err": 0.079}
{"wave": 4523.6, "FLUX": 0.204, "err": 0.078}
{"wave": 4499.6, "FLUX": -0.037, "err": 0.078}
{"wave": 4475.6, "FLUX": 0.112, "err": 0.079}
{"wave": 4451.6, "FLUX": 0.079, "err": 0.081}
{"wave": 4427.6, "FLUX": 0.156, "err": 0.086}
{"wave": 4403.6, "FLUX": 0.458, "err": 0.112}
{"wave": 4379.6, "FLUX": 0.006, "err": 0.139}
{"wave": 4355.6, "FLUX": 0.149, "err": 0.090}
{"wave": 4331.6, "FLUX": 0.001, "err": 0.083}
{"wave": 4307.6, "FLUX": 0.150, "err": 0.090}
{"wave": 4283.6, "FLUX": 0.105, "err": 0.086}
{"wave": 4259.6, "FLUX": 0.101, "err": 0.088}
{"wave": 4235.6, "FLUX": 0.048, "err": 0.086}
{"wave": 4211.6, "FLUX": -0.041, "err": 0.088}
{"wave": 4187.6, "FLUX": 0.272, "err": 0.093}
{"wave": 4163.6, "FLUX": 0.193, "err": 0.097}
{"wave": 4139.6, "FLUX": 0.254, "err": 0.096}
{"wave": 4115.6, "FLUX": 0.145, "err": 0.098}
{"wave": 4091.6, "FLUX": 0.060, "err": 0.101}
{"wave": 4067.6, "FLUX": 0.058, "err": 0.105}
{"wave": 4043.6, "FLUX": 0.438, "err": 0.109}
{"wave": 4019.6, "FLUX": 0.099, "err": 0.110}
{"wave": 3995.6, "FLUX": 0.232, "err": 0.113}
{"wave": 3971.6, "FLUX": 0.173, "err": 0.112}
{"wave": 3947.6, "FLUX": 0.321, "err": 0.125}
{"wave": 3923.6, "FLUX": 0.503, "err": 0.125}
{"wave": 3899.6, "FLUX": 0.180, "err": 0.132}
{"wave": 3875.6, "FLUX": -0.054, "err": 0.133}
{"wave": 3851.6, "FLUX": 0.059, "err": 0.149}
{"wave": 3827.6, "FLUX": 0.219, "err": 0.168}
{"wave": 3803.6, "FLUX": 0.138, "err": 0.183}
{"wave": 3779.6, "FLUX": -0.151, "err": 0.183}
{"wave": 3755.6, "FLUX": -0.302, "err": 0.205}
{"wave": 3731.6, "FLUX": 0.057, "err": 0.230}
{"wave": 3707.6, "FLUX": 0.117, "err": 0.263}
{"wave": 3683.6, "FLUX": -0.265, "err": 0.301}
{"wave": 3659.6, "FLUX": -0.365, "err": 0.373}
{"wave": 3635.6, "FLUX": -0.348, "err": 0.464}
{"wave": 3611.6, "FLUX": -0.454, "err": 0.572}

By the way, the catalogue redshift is 0.18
